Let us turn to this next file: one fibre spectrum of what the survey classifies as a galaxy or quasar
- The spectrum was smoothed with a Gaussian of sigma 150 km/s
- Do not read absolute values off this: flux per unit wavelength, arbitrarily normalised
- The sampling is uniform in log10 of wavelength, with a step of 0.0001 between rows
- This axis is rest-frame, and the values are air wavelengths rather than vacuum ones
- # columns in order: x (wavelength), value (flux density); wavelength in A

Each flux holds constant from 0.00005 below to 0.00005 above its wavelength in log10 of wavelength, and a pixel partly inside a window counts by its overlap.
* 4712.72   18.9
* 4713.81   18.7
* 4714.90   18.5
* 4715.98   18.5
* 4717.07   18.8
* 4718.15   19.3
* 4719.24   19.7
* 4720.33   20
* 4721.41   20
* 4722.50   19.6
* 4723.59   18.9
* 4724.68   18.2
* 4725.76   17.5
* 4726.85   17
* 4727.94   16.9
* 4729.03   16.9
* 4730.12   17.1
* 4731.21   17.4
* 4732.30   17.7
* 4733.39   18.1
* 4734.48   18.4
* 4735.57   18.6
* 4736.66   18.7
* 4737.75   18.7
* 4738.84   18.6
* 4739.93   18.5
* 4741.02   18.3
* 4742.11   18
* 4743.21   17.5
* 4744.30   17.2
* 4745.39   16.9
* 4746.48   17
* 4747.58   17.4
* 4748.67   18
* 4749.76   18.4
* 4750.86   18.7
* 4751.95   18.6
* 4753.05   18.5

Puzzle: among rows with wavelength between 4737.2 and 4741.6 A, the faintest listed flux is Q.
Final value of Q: 18.3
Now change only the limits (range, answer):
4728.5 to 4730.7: 16.9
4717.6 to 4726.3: 17.5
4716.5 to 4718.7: 18.8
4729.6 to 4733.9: 17.1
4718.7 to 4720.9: 19.7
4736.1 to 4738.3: 18.7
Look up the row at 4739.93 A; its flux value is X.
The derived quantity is 18.5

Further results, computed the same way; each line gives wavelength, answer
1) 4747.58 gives 17.4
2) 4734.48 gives 18.4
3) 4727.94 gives 16.9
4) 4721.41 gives 20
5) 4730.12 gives 17.1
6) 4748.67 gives 18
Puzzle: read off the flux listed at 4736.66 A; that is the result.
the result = 18.7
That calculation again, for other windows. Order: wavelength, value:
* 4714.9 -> 18.5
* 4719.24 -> 19.7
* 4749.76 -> 18.4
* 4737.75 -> 18.7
